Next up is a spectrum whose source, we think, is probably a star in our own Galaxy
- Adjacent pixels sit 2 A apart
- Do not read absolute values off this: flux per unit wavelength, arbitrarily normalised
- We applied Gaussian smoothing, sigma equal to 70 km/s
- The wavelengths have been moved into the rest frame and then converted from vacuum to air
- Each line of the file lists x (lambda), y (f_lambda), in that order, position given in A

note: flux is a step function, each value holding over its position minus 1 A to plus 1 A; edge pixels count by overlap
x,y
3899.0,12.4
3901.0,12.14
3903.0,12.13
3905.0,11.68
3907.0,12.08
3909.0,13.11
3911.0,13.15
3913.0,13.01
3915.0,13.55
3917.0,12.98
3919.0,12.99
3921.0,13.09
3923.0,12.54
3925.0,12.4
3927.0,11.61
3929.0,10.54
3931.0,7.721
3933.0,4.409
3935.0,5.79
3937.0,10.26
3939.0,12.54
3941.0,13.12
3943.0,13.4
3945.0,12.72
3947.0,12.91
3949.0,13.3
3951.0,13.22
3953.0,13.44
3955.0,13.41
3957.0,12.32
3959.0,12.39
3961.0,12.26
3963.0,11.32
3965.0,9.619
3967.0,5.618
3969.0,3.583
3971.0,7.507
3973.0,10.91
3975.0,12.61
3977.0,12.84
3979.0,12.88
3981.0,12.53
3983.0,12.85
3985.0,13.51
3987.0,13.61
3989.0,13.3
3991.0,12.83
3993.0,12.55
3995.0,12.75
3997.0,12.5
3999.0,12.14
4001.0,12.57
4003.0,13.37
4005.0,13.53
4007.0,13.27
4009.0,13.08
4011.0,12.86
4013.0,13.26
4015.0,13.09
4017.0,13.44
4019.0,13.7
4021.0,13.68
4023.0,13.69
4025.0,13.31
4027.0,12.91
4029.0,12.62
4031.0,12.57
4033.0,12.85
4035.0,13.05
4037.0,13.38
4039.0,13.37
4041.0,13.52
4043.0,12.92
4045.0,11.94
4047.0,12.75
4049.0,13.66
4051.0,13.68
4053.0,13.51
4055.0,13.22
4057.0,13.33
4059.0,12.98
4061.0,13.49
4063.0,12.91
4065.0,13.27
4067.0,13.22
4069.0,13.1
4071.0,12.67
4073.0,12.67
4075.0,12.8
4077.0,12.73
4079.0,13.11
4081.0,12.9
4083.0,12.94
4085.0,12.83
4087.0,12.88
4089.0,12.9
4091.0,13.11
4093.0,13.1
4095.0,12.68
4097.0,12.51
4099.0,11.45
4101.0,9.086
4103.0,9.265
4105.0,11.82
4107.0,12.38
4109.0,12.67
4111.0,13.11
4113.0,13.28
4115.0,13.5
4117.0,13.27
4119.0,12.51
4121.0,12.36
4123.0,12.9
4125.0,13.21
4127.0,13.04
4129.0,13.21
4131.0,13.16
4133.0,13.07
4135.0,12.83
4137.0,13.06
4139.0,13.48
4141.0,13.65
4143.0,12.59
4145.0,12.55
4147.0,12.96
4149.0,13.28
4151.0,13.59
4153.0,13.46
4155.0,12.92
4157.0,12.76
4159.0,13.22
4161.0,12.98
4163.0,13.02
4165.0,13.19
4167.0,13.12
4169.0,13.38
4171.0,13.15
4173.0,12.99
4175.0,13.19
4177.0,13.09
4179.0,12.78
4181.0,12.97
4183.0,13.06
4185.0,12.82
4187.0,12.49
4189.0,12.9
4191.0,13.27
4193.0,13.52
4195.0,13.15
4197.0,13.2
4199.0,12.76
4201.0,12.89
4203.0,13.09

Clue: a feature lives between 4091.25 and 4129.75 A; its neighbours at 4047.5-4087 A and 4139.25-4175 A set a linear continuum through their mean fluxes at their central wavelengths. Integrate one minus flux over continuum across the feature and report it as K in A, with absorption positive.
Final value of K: 2.1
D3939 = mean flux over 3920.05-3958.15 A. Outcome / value 11.5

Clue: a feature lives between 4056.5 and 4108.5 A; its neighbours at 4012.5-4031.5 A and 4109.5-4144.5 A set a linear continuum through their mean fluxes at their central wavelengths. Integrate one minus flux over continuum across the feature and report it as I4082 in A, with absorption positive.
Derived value 2.38 A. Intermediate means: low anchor 13.2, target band 12.5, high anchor 13.1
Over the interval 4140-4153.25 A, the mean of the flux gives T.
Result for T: 13.1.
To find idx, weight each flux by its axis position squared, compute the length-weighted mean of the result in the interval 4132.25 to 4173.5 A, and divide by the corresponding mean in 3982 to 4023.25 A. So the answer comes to 1.08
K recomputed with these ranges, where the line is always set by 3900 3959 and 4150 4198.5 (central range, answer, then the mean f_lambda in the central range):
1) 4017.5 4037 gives -1.23 A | 13.2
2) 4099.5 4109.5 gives 1.39 A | 11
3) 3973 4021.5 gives -2.90 A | 13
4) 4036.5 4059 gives -1.27 A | 13.2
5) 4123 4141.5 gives -0.39 A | 13.2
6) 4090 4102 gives 0.68 A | 12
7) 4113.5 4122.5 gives -0.08 A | 12.9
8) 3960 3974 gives 3.95 A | 8.69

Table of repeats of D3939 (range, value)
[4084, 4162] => 12.7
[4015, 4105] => 12.8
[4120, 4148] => 13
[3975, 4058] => 13.1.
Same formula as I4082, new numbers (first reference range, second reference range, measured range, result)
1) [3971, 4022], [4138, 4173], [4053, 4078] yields -0.2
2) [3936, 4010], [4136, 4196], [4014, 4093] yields -3.8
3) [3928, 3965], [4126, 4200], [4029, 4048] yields -1.3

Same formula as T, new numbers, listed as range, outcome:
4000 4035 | 13.2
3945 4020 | 12.2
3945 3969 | 11.5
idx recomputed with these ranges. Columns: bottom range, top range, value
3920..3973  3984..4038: 1.25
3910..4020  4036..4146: 1.14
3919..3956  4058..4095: 1.21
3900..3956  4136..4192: 1.23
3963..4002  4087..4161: 1.20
